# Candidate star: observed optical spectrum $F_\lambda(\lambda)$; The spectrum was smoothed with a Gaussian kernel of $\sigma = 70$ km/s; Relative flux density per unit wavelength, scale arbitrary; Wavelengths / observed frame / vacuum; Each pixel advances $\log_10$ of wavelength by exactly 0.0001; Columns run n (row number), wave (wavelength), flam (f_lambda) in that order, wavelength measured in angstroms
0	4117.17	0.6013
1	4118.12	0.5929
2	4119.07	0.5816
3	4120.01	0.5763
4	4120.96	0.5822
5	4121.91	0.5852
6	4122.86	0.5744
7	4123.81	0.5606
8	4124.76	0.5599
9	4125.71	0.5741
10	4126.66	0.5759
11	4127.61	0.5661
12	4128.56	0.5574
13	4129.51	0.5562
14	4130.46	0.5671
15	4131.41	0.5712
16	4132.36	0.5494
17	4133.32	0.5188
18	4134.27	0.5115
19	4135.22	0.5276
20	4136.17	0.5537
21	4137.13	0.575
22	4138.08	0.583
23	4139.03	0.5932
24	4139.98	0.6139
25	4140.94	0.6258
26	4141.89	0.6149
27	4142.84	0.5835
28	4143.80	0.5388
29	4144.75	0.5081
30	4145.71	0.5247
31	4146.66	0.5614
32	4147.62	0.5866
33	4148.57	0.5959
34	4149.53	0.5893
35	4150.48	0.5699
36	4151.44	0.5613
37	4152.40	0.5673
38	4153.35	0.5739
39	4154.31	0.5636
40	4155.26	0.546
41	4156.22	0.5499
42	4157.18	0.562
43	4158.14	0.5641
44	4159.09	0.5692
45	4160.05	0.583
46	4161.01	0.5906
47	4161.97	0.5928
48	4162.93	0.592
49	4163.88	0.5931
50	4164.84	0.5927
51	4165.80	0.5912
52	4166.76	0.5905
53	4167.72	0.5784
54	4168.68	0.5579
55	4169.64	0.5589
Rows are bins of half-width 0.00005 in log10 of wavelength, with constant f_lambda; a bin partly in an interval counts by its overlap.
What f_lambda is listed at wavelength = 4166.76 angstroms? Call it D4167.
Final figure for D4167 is 0.5905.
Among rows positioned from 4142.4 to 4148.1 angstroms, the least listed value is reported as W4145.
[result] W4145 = 0.5081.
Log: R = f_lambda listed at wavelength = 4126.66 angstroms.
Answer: 0.5759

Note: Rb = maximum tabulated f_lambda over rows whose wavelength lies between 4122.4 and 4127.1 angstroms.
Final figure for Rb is 0.5759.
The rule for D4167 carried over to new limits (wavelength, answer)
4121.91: 0.5852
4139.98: 0.6139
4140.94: 0.6258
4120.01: 0.5763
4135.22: 0.5276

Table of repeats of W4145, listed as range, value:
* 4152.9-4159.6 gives 0.546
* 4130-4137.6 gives 0.5115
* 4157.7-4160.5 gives 0.5641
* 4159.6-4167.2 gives 0.583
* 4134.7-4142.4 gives 0.5276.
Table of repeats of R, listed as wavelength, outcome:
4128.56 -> 0.5574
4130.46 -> 0.5671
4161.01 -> 0.5906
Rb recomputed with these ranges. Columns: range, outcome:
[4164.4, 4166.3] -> 0.5927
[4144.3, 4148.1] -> 0.5866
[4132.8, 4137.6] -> 0.575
